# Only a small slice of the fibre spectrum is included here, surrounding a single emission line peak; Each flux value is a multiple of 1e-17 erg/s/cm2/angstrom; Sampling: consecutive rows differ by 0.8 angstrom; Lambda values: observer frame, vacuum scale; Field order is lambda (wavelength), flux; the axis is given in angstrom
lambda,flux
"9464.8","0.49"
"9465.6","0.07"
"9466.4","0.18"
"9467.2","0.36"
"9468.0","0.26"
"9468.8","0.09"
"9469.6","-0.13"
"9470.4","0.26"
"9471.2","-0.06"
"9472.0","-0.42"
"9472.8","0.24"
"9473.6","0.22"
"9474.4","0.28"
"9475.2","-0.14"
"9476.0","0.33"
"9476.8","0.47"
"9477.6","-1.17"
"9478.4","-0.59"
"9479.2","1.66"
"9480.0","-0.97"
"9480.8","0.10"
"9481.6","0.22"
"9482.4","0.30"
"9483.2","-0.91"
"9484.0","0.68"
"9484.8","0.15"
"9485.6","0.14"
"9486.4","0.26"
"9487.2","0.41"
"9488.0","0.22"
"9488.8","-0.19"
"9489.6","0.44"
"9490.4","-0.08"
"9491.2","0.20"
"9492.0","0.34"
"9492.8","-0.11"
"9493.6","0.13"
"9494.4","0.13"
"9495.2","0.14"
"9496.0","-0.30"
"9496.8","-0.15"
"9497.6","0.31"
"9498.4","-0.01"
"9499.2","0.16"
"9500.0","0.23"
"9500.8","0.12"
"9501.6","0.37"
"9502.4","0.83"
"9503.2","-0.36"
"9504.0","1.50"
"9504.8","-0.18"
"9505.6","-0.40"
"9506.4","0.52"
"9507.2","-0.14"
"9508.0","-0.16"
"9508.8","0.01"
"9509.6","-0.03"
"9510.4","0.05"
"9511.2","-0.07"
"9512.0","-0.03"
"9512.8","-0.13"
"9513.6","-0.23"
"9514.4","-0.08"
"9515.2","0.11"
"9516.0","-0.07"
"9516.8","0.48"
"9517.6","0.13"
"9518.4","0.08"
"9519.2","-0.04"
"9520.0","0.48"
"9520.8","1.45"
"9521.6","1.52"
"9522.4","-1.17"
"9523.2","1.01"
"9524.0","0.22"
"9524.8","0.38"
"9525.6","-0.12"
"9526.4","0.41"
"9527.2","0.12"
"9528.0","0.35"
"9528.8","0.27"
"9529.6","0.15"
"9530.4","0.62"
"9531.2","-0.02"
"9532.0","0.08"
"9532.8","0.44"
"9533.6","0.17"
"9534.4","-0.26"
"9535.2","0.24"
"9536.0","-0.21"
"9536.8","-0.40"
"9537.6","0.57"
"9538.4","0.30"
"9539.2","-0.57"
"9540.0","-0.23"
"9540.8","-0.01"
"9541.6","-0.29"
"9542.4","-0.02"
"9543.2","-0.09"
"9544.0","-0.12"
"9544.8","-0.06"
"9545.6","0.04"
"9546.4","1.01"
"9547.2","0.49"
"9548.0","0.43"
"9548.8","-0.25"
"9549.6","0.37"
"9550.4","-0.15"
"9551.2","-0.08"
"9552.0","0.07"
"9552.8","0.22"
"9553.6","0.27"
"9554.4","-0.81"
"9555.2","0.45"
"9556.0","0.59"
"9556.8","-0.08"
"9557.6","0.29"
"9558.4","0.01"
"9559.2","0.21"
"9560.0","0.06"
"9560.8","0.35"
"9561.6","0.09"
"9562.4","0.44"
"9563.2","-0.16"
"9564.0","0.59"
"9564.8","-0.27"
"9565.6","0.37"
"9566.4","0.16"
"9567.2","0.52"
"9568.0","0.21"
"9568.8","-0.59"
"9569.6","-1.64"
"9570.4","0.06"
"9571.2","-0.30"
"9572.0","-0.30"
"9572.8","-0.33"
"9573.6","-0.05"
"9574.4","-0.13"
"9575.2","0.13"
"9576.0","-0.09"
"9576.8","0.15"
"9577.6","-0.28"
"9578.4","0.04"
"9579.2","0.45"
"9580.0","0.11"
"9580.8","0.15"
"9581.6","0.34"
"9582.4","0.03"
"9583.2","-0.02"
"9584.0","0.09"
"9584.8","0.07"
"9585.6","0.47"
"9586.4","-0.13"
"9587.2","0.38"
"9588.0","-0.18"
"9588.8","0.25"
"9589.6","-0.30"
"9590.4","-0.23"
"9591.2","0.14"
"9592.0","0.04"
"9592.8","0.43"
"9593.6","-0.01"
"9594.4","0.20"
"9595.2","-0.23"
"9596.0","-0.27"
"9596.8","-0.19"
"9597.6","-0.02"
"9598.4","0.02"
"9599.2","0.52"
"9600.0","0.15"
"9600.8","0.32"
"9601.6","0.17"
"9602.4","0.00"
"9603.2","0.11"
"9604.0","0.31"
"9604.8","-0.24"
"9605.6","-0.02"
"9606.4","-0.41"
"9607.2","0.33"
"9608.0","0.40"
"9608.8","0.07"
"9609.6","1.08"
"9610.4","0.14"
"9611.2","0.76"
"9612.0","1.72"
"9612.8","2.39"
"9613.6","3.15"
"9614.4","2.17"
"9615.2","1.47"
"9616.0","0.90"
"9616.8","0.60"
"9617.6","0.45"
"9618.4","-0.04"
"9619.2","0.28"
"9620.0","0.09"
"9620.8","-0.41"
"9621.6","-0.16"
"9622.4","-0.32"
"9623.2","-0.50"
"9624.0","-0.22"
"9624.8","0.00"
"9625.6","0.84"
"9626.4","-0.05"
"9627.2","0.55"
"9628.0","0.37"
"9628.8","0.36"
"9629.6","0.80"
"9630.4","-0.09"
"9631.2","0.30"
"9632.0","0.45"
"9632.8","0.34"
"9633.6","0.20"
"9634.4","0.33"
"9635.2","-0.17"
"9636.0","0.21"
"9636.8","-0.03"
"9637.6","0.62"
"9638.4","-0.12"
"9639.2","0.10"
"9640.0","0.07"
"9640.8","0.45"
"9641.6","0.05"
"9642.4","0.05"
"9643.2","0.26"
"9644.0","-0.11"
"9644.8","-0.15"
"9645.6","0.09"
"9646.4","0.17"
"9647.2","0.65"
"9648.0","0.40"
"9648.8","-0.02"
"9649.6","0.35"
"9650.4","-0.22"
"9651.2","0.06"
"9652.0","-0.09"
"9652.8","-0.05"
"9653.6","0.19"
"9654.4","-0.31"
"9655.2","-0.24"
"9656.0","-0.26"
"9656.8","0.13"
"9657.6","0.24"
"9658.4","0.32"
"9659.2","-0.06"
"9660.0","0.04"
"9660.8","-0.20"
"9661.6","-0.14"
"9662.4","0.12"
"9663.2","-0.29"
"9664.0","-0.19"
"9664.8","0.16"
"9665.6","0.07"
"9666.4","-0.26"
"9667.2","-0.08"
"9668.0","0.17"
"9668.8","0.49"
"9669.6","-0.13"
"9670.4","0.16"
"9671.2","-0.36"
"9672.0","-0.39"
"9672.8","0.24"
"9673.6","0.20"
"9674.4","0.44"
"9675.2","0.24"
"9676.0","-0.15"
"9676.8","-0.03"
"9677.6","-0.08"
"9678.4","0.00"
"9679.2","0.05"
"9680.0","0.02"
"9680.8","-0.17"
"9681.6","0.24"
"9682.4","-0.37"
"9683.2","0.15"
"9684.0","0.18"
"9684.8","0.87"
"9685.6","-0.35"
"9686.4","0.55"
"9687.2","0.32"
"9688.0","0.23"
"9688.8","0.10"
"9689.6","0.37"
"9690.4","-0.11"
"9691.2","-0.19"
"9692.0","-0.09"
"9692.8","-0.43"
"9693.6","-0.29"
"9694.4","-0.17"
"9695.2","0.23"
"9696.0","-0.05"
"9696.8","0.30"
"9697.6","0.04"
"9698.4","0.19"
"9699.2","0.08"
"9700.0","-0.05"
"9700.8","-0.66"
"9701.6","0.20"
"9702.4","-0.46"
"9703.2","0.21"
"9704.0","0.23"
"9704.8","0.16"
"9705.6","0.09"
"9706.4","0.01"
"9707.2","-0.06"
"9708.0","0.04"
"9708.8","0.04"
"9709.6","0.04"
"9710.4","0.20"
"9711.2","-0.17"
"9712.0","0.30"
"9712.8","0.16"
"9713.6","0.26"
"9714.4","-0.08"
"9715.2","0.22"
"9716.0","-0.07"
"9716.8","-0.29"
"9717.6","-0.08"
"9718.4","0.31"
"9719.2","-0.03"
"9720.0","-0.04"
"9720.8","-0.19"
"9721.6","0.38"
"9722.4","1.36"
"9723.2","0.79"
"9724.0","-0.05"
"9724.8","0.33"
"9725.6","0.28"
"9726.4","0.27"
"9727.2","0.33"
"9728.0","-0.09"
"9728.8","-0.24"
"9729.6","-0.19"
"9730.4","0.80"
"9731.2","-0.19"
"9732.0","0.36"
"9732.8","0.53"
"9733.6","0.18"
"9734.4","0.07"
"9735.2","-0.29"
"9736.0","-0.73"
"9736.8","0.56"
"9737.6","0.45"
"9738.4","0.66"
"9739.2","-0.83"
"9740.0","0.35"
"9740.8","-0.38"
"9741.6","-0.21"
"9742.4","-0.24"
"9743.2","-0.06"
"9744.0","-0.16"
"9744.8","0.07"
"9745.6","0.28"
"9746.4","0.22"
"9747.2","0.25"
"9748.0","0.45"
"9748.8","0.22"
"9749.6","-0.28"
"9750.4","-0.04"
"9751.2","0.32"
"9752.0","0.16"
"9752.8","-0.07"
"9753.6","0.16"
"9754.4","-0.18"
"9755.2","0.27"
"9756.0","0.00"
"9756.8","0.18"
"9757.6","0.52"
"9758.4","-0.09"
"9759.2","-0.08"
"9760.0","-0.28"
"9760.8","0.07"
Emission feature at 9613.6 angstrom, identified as [O III]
